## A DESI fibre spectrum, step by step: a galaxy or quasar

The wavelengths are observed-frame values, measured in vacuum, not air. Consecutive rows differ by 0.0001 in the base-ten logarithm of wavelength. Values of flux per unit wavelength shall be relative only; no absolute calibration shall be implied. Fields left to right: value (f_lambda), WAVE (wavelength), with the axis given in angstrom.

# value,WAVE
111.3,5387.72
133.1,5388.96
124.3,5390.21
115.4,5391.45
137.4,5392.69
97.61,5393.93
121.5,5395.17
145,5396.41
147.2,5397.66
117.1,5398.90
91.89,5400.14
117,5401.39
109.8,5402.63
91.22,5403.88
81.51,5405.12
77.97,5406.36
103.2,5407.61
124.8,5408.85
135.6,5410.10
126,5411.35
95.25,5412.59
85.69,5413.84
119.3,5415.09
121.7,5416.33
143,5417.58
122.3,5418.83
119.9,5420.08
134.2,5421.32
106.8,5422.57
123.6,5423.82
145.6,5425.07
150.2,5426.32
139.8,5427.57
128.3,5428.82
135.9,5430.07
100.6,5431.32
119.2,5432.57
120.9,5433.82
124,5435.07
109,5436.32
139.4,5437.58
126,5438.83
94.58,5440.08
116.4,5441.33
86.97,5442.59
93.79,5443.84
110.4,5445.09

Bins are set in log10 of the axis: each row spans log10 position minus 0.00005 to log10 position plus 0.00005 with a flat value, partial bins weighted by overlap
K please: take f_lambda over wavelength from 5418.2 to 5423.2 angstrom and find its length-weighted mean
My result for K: 121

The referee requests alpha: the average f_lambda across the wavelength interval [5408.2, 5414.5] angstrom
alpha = 113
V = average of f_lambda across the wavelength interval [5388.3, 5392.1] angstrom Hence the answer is 124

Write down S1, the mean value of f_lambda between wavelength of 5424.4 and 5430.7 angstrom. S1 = 140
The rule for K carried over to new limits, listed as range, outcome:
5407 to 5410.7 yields 121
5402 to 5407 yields 90.3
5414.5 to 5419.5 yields 127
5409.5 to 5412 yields 130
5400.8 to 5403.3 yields 113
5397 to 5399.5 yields 132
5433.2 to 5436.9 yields 118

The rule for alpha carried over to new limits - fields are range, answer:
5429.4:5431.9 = 119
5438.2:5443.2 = 106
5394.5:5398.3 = 137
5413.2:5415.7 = 102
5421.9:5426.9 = 131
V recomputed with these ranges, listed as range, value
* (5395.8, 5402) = 123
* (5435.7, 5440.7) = 117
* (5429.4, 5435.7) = 120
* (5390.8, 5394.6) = 117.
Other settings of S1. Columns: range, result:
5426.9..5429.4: 134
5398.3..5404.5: 105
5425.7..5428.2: 145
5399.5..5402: 104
